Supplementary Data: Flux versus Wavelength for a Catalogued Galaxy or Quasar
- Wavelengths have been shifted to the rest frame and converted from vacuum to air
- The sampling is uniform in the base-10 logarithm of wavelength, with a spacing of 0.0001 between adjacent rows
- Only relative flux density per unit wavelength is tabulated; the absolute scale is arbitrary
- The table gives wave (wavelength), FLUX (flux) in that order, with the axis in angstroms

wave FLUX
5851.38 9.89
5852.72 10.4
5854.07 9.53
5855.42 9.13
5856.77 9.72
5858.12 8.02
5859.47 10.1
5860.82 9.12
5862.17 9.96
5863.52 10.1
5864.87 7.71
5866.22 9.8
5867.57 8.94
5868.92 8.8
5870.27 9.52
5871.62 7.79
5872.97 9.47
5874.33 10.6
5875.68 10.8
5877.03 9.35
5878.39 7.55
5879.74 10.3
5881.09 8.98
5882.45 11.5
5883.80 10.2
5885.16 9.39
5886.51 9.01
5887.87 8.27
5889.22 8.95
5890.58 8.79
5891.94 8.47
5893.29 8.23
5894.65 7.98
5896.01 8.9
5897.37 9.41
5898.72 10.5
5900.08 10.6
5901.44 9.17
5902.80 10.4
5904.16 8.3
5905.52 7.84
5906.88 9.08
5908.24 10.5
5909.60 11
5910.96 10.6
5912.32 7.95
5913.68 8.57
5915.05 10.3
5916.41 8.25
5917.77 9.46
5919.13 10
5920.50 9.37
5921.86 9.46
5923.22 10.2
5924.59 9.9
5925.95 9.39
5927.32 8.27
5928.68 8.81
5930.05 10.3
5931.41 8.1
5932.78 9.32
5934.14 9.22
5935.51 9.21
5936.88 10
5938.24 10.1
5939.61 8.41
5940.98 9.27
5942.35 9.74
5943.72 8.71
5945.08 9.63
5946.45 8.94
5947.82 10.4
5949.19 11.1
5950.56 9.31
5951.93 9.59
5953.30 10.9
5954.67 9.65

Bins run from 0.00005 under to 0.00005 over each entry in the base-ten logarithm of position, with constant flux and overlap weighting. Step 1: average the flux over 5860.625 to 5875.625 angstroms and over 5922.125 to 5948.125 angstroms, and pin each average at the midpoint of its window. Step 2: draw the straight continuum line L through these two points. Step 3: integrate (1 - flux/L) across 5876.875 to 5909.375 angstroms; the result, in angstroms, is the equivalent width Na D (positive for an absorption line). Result 0.27 angstroms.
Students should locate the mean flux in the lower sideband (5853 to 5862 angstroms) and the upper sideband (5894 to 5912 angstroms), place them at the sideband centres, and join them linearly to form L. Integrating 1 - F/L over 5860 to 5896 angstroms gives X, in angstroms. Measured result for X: 0.8 angstroms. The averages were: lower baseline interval 9.35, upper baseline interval 9.53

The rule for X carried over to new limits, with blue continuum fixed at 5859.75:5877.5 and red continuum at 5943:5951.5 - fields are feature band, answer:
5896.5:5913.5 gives -0.1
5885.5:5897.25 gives 1.0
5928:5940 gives 0.4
